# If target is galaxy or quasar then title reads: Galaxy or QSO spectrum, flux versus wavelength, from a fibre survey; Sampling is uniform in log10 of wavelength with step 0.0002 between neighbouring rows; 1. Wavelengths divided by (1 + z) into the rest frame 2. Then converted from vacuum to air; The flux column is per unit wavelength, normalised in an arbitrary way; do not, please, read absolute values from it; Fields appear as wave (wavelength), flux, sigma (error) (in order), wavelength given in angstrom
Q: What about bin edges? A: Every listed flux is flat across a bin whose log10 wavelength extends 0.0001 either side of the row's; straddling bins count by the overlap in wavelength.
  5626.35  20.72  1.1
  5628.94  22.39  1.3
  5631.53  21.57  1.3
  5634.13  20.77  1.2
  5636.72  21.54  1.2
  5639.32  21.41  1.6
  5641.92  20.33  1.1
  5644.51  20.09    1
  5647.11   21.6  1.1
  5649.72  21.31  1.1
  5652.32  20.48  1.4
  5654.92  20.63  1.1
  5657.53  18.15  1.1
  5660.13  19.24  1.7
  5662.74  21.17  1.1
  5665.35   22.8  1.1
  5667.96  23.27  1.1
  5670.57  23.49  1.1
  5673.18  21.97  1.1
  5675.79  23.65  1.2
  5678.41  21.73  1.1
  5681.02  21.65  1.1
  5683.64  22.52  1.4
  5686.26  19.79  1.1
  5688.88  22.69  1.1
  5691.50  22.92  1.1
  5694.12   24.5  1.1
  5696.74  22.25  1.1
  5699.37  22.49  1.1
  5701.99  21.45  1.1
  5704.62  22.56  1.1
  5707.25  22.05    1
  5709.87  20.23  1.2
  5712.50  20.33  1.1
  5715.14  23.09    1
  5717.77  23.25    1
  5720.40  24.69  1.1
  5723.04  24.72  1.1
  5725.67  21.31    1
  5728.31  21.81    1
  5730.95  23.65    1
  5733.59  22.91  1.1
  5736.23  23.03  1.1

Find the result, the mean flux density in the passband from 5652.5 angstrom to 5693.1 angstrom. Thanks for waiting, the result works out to 21.7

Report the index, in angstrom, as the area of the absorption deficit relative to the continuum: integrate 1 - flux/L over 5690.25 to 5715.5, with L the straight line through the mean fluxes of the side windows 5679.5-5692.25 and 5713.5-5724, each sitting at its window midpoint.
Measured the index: 0.8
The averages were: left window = 21.9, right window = 23.8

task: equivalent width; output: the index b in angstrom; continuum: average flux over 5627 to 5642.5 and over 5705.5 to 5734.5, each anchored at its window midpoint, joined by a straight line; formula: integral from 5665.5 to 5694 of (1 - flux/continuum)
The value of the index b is -0.6 angstrom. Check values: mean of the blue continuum 21.4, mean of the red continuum 22.5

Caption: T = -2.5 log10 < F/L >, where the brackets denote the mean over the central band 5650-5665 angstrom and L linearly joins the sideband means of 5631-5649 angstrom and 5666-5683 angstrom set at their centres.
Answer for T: 0.084 mag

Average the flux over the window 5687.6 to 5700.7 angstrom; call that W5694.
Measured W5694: 23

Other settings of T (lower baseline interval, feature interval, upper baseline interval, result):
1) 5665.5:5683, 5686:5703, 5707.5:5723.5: 0.01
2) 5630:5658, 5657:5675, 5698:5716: -0.03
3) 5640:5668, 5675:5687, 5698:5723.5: -0.02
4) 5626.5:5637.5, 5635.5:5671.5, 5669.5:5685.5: 0.04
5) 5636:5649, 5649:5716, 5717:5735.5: 0.01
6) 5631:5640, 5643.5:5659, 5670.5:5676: 0.08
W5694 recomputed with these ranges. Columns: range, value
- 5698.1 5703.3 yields 22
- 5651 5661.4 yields 19.6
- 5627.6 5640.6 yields 21.5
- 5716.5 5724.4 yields 24.2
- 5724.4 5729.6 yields 21.6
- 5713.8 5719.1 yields 23.2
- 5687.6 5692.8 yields 22.8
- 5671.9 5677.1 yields 22.8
